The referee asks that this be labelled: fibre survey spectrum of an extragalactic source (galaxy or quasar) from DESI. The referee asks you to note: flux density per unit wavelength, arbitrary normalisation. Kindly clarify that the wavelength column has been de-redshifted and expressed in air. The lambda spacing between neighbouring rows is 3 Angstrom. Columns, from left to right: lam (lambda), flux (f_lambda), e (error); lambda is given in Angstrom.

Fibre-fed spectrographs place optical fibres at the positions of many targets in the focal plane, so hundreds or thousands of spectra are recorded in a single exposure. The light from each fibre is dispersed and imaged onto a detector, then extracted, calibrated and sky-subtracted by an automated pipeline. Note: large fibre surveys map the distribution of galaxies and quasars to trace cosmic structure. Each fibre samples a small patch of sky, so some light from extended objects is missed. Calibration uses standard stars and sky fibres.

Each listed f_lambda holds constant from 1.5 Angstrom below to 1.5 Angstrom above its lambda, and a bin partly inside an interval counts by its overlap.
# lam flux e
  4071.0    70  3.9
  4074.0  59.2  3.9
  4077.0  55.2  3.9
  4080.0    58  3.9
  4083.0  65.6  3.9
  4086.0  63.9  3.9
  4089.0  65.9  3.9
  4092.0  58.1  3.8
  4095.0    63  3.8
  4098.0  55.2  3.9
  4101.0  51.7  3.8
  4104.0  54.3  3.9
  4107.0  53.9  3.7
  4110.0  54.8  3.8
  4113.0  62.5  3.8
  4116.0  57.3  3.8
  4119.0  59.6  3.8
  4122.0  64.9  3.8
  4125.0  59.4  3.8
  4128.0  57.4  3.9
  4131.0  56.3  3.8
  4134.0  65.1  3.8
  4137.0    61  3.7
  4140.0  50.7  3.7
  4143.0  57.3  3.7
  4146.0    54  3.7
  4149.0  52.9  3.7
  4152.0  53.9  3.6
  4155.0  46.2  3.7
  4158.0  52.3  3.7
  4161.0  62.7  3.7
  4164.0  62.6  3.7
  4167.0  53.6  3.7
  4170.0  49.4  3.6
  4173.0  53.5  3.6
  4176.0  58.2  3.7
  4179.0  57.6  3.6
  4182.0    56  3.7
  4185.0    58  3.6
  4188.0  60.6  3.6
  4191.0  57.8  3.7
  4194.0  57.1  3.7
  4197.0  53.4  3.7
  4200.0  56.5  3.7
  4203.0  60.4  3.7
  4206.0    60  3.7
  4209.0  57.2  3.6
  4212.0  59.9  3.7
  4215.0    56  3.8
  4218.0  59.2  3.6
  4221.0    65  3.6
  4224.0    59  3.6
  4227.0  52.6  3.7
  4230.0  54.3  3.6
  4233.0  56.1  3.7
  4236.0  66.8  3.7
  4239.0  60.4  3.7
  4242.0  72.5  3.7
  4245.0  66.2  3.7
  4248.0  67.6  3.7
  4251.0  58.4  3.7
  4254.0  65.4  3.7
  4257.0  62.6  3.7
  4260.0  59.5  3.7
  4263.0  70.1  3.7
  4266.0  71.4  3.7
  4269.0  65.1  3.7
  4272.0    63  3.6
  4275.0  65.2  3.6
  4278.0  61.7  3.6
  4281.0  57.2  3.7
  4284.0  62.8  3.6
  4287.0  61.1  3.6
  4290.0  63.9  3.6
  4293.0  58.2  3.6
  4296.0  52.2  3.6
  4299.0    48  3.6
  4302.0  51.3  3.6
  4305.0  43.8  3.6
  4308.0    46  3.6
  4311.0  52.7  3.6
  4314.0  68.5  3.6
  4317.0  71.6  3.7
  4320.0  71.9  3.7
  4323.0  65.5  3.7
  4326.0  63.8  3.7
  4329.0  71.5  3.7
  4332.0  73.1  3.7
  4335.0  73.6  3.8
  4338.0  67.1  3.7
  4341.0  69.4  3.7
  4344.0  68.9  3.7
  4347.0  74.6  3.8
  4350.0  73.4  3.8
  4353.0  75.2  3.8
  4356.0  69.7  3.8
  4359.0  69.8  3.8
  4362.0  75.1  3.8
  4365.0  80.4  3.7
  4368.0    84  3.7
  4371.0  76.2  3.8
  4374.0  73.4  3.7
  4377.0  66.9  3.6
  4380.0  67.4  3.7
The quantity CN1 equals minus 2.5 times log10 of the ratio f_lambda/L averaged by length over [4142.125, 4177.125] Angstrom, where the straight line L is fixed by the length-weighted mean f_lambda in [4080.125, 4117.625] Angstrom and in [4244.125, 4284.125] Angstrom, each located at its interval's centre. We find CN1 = 0.11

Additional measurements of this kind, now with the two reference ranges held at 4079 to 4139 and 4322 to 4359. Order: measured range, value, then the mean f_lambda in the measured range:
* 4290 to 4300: 0.24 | 54.7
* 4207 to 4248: 0.08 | 60.7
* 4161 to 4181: 0.11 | 56.3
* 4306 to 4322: 0.13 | 61.7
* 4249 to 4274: 0.04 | 64.5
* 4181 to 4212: 0.10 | 57.8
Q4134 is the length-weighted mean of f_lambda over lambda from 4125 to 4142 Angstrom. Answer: 58.2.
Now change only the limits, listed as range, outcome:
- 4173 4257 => 59.7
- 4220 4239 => 58.9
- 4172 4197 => 57.2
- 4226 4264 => 62.5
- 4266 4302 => 60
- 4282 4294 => 61.5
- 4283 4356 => 63.8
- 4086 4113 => 57.8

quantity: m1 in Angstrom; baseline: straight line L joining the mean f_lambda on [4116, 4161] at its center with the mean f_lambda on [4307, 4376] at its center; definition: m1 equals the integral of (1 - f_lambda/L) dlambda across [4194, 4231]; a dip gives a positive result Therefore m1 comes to 2.3 Angstrom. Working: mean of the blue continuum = 56.7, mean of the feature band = 57.8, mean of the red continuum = 70.4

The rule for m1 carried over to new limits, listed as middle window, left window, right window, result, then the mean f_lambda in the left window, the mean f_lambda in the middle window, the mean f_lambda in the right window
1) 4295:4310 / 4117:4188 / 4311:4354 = 4.3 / 56.7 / 48.3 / 69.9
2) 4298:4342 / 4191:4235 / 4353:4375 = 4.9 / 57.7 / 62.6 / 75.5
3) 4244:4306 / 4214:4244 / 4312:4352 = 3.6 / 60.4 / 60.8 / 70.1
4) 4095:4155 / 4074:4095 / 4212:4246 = 4.1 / 61.1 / 56.8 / 60.6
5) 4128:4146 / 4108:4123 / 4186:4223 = 0.5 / 59.5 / 57.7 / 58.6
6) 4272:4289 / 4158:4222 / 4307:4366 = 0.8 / 57.7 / 61.8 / 69.2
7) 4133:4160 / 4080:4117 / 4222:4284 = 2.4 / 58.8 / 54.8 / 62.8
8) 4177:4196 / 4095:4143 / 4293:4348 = 0.5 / 57.8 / 57.7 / 62.7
